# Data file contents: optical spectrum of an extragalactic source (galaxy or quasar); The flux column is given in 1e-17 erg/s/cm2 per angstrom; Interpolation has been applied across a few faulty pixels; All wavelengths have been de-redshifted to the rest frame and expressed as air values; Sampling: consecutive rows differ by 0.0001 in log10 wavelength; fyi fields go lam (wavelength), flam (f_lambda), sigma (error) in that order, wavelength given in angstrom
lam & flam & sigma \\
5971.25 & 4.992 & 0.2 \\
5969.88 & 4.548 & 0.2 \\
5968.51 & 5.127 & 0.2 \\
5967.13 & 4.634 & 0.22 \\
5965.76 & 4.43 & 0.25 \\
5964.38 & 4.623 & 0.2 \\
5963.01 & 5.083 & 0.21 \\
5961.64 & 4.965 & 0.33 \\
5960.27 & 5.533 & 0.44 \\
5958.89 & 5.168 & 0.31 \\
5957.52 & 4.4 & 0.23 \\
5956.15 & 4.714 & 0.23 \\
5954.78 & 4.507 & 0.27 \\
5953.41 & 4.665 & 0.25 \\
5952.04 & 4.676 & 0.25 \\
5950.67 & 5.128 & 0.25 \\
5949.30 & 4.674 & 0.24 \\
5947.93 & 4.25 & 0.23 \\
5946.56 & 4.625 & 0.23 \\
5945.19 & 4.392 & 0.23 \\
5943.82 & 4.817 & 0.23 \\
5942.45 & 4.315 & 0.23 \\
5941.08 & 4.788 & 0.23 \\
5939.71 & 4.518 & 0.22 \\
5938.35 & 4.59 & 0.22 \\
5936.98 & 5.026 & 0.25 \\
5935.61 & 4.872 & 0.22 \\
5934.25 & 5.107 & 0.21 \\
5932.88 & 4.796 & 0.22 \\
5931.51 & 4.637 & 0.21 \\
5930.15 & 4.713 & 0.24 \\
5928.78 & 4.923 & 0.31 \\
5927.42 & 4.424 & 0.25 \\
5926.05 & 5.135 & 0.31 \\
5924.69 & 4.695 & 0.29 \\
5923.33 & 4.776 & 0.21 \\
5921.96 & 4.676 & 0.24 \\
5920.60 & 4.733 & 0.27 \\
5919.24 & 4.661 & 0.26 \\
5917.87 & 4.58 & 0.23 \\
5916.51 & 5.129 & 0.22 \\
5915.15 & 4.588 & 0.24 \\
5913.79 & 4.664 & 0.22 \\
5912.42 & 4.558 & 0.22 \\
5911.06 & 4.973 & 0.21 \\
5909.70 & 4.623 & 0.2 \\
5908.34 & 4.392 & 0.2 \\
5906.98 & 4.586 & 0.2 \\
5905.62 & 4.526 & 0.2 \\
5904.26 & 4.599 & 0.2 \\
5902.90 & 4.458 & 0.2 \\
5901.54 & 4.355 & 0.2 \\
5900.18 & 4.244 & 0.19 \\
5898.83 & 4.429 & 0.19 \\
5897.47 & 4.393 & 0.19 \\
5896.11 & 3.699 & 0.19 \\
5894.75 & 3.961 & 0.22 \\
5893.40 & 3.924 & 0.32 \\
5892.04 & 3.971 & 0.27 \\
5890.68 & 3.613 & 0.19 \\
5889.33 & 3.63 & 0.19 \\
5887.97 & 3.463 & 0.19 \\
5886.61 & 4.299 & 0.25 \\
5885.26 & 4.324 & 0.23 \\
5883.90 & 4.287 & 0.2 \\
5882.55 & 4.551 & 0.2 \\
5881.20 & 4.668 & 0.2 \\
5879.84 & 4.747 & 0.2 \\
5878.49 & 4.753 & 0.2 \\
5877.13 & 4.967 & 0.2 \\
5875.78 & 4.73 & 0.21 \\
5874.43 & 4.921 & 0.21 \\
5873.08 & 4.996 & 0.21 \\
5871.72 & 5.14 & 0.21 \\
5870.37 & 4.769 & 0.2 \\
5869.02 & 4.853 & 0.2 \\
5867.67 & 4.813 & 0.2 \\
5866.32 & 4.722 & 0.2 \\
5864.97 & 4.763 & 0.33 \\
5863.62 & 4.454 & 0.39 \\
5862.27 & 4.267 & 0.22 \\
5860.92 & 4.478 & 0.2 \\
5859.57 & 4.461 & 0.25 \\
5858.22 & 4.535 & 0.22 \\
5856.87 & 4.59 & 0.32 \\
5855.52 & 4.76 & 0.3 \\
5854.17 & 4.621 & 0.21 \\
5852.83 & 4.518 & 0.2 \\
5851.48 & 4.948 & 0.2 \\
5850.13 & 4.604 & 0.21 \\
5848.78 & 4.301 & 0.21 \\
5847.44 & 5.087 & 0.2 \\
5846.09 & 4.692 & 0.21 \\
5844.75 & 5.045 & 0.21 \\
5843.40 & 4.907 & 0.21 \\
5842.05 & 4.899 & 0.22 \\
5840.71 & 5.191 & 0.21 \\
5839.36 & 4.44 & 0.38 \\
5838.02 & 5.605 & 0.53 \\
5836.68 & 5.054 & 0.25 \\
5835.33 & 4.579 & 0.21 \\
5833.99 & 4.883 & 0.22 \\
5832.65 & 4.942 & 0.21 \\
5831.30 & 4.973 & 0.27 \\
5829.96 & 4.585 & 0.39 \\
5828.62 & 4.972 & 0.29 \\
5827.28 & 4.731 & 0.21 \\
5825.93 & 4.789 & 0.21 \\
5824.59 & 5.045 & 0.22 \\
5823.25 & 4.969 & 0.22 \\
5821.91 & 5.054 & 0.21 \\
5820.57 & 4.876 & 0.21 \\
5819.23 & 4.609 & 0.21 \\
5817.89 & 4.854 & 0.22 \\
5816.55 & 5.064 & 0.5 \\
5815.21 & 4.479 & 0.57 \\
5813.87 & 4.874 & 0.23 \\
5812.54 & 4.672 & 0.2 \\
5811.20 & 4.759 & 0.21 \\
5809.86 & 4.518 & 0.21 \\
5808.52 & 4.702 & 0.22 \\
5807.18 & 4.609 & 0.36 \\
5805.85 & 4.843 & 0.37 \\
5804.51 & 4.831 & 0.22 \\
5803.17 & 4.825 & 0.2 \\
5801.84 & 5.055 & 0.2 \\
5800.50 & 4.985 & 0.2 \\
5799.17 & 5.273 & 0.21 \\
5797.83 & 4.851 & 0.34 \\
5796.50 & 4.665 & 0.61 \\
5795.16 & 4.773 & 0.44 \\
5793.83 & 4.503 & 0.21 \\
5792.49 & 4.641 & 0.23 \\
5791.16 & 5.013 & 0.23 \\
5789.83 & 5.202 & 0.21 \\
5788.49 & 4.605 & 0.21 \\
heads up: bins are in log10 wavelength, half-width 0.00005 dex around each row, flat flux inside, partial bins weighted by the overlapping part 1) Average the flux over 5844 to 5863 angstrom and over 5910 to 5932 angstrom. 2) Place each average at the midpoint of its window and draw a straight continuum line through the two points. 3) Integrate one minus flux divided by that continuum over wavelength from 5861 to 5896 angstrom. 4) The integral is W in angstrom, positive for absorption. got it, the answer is 1.7 angstrom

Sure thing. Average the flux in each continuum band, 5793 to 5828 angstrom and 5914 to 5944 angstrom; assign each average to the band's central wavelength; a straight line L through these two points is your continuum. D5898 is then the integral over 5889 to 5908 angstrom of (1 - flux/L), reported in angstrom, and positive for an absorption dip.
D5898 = 2.3 angstrom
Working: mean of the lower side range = 4.81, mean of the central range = 4.19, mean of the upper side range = 4.75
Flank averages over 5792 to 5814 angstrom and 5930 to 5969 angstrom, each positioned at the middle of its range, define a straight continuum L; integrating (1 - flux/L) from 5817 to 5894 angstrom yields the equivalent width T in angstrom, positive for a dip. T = 1.6 angstrom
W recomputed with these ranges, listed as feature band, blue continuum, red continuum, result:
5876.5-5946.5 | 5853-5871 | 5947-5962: 2.78 angstrom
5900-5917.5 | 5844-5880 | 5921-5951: 0.44 angstrom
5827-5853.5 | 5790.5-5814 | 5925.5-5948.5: -0.44 angstrom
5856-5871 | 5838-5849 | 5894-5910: 0.30 angstrom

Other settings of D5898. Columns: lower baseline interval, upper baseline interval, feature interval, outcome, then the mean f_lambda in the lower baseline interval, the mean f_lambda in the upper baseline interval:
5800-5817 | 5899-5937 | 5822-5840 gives -0.5 angstrom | 4.78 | 4.69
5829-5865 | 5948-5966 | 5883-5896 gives 2.3 angstrom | 4.75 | 4.8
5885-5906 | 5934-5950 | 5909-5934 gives -1.9 angstrom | 4.11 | 4.65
